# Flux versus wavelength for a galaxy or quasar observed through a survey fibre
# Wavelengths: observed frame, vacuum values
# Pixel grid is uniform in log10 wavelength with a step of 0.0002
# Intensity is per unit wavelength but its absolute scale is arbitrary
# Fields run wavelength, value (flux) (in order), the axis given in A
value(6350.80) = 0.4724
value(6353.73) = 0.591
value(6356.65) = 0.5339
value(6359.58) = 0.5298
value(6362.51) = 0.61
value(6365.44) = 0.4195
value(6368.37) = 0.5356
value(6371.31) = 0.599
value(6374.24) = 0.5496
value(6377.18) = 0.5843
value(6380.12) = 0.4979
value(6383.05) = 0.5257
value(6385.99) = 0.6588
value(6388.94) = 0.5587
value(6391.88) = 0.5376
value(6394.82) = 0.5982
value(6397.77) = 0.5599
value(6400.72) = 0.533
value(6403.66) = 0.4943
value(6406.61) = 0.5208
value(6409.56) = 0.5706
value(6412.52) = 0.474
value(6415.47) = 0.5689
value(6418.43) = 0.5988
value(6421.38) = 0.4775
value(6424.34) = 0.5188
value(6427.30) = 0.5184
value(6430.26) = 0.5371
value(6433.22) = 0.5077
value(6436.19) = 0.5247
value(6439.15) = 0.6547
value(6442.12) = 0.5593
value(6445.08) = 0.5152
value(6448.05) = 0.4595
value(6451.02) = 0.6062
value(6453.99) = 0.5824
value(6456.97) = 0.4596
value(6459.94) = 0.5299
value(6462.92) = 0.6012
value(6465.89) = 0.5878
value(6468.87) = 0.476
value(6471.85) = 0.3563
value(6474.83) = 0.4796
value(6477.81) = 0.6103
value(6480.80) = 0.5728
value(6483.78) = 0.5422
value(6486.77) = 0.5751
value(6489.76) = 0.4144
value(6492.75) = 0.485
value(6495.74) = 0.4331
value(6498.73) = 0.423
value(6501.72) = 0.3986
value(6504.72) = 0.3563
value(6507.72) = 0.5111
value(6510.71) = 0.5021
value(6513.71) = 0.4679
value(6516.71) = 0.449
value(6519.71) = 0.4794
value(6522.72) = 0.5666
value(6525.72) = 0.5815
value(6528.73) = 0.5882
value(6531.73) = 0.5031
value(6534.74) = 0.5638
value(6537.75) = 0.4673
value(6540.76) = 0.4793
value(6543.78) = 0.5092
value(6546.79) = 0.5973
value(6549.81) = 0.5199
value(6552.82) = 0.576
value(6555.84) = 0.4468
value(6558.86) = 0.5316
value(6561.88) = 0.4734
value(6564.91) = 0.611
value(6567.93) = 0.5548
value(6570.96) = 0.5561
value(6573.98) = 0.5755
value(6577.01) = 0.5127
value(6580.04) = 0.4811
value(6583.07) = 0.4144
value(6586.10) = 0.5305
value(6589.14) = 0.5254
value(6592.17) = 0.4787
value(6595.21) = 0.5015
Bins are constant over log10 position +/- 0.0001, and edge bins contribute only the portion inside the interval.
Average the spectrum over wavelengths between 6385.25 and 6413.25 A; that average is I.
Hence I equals 0.55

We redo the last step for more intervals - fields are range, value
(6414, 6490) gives 0.534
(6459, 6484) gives 0.528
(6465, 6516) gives 0.48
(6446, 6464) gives 0.537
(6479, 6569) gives 0.506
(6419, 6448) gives 0.533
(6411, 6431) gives 0.527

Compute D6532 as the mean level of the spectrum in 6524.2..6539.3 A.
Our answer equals 0.541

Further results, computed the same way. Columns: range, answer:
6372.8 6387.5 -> 0.563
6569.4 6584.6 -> 0.508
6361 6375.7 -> 0.543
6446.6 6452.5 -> 0.533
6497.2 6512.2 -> 0.438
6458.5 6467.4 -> 0.573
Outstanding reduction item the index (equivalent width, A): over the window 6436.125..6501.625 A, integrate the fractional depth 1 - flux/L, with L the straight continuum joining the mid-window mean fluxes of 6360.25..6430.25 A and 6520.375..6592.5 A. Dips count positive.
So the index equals 2.3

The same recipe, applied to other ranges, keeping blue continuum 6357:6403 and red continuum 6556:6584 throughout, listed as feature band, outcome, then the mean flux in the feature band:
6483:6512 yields 3.89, 0.462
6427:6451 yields 0.12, 0.54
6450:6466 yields -0.54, 0.558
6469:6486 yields 0.77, 0.512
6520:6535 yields -0.72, 0.554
